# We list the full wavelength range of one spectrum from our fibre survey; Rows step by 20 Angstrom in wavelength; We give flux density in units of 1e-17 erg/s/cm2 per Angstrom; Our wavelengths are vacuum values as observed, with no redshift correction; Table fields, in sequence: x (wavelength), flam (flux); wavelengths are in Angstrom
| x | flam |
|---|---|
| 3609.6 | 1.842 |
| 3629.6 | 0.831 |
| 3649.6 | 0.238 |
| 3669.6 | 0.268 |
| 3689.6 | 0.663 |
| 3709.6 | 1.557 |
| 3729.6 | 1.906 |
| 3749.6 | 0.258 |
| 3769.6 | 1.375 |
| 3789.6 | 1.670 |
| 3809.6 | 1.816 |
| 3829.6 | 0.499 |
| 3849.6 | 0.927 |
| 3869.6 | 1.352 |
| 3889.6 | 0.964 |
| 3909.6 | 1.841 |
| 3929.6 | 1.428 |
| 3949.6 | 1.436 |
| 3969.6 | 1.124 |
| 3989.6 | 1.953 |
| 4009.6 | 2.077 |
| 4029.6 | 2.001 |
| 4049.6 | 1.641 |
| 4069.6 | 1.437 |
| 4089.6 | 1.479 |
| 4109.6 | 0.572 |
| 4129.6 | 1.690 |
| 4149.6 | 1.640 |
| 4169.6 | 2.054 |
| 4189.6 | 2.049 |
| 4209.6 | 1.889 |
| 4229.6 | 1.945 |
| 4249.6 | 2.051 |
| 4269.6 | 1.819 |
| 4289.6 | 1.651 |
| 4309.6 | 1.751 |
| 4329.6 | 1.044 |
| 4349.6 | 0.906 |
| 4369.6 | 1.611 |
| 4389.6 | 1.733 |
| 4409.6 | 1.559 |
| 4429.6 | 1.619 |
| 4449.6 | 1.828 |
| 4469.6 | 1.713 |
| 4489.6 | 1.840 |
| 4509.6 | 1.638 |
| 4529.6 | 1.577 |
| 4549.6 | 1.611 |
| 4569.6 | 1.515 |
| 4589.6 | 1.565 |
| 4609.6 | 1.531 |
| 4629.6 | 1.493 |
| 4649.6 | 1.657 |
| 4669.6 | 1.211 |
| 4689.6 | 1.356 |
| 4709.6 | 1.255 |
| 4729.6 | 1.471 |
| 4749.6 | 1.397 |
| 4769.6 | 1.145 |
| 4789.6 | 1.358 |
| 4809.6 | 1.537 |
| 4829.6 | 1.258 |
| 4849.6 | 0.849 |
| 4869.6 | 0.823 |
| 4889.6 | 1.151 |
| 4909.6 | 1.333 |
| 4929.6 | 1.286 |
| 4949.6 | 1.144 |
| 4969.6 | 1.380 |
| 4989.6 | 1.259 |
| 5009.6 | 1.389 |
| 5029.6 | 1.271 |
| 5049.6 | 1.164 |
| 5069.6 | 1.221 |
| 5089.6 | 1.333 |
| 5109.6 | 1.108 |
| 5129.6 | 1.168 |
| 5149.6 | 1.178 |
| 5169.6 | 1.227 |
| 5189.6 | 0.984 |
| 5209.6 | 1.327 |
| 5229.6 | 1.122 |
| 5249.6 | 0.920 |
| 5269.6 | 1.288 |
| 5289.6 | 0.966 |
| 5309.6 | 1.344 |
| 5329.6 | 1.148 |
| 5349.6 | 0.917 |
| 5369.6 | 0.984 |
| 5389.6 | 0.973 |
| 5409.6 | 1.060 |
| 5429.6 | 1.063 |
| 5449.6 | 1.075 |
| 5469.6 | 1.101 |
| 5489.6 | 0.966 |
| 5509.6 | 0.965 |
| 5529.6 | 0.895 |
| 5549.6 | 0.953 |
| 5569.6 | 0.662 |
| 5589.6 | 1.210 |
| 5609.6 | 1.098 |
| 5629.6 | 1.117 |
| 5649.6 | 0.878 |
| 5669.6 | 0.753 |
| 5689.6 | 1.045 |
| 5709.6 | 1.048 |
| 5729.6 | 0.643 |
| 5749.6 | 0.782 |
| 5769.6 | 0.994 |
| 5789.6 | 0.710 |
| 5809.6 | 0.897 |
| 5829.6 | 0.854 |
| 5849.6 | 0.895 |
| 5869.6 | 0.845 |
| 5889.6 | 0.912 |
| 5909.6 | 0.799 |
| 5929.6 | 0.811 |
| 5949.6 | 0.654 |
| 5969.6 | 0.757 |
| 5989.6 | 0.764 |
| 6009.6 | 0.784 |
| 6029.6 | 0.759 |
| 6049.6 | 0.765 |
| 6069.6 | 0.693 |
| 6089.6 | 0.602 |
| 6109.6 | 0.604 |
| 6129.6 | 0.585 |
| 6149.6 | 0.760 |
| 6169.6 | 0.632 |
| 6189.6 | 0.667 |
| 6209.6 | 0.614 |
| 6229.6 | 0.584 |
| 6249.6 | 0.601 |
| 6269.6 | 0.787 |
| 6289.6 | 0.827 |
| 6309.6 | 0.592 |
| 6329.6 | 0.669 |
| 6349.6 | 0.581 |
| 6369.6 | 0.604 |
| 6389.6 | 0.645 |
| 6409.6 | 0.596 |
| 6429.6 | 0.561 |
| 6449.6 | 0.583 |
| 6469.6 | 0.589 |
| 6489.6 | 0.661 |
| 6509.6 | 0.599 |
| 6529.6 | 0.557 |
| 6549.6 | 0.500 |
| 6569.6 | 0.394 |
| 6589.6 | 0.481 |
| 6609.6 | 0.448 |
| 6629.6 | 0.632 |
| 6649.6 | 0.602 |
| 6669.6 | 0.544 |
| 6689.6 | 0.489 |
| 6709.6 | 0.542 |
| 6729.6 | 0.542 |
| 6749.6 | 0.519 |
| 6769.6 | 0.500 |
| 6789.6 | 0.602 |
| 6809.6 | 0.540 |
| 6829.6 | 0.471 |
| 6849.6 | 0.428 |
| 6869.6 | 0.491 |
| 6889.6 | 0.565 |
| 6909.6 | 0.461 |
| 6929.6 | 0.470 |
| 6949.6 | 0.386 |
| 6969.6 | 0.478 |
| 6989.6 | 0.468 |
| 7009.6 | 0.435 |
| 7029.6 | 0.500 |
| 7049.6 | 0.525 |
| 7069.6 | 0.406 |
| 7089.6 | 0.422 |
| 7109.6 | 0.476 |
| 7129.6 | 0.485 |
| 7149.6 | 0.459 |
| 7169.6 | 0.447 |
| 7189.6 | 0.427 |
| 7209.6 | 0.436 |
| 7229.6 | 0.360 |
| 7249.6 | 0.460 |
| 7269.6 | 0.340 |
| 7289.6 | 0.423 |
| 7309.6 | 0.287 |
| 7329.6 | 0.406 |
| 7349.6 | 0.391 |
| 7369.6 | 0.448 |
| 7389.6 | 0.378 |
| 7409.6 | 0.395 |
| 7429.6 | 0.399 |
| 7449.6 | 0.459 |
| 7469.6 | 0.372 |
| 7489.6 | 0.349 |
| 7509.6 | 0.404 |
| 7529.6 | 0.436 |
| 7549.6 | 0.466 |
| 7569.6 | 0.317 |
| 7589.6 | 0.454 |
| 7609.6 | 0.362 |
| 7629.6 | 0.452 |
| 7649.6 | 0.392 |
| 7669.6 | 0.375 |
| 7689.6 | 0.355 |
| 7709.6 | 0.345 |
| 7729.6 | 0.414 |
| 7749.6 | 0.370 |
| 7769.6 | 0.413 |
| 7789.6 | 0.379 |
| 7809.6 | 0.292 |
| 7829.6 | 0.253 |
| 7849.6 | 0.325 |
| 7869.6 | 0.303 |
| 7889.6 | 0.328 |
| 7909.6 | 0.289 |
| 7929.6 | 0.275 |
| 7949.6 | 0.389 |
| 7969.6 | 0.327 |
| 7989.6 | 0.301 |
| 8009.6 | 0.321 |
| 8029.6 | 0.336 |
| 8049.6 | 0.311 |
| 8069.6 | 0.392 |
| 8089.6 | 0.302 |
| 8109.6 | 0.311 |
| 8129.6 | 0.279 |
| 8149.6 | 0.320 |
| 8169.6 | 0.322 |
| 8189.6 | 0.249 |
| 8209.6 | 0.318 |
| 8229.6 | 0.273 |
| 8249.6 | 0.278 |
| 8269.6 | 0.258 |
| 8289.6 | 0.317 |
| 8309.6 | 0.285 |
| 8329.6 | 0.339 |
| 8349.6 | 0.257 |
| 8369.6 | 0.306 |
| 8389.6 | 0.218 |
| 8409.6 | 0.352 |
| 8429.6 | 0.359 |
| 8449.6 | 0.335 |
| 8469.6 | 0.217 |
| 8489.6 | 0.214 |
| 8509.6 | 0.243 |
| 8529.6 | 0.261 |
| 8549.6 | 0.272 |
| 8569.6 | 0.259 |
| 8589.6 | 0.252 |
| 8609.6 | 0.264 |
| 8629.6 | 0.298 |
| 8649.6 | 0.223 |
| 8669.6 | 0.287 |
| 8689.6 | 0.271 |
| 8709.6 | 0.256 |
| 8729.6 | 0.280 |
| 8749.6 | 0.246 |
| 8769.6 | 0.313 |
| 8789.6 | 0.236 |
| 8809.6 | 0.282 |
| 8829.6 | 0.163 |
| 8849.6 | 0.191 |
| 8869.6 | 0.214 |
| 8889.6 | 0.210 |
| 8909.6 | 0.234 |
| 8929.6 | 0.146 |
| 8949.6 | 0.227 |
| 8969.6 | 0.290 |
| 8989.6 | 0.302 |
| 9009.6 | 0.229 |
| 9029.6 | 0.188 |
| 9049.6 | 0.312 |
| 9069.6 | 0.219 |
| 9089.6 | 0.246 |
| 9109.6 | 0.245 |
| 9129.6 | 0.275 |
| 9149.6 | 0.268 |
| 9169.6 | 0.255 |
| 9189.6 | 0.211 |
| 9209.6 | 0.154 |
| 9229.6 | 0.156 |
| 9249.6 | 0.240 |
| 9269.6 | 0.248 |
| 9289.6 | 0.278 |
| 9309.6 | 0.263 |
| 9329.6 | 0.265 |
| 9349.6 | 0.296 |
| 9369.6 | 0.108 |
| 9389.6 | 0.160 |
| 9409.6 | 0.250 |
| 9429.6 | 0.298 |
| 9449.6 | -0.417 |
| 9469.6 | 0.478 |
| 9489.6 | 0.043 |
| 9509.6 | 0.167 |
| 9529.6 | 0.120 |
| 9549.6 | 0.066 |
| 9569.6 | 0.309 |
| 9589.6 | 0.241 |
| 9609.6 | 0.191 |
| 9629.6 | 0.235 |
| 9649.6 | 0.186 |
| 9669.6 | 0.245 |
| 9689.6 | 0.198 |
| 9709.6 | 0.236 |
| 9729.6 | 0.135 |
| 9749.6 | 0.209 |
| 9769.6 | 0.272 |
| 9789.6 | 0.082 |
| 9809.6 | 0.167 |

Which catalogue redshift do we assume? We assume 0.000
